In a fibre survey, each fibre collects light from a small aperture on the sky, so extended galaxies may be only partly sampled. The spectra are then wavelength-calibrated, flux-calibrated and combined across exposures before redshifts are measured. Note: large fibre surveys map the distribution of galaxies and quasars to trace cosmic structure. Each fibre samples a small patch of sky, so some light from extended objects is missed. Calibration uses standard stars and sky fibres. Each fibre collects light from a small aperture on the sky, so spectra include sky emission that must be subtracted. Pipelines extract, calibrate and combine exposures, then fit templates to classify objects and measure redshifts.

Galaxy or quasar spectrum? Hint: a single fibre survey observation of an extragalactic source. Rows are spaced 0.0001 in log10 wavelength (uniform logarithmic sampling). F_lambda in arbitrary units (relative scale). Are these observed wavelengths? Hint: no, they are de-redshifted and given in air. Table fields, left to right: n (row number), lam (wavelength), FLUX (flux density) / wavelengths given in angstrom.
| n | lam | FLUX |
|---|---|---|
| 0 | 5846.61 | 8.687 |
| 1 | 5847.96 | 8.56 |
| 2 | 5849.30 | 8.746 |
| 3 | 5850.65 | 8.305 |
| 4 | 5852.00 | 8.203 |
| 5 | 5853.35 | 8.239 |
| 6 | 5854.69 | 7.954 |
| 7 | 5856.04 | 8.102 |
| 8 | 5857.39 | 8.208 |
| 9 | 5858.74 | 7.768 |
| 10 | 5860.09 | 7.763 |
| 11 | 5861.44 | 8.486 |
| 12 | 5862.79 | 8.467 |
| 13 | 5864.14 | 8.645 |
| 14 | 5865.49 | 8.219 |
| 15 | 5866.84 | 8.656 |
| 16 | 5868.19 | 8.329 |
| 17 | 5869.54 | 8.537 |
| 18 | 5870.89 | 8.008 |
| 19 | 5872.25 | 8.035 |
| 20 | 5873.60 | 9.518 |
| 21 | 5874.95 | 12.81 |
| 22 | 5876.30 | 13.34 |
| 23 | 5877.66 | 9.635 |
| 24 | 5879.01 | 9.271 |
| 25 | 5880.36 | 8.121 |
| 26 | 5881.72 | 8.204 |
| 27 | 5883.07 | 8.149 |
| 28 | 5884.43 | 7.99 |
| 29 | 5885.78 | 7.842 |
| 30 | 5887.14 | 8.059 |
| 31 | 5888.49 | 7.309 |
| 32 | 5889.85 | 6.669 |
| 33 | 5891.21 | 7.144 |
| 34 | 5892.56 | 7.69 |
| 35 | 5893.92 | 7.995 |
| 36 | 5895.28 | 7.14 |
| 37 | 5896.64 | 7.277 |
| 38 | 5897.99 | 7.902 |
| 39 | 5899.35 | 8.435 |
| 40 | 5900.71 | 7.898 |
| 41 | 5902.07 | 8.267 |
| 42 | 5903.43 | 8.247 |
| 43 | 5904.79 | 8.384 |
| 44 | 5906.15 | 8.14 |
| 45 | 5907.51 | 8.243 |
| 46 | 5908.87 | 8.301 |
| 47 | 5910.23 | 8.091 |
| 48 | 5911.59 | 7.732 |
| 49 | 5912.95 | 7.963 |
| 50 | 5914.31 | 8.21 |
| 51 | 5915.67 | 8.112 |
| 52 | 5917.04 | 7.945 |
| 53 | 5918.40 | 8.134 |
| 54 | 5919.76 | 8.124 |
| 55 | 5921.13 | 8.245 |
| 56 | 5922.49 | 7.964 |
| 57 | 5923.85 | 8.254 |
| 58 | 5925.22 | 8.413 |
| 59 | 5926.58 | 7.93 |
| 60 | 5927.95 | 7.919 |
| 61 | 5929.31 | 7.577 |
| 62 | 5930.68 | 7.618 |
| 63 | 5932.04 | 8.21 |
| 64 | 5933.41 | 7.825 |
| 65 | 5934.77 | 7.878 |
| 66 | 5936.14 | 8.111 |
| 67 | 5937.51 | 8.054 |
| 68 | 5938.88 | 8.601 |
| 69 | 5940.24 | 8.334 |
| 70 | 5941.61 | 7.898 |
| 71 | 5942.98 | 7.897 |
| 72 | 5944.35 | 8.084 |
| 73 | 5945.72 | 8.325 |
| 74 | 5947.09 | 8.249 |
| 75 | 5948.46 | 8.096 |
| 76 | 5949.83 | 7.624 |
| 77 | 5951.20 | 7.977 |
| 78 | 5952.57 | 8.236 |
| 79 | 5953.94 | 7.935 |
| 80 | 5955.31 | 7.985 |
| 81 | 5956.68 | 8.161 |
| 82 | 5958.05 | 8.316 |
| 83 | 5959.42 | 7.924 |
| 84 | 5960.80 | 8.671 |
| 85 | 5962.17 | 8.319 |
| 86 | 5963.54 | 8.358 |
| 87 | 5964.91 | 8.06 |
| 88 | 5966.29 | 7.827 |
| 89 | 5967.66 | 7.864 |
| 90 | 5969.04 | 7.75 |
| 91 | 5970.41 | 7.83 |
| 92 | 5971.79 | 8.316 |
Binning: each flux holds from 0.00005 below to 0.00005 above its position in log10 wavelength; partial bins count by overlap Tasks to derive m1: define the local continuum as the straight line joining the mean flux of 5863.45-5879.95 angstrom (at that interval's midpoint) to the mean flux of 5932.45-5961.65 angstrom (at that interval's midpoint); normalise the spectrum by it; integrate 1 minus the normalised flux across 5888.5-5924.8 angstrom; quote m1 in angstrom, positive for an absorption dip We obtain 3.5 angstrom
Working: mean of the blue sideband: 9.4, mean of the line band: 7.93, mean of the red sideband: 8.11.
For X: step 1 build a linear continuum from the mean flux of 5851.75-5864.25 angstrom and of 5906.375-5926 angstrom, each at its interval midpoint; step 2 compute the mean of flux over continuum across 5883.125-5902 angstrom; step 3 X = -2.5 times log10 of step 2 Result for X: 0.06 mag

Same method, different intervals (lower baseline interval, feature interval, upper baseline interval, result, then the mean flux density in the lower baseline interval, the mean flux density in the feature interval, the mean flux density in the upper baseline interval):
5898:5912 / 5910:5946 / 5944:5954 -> 0.01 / 8.17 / 8.05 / 8.07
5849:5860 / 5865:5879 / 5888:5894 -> -0.23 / 8.15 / 9.52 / 7.3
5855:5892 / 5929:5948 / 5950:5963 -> 0.02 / 8.56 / 8.05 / 8.15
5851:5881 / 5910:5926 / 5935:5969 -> 0.04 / 8.83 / 8.1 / 8.11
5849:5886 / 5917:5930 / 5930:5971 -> 0.03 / 8.71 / 8.06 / 8.07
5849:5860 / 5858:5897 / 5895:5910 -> -0.05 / 8.15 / 8.46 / 8.05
